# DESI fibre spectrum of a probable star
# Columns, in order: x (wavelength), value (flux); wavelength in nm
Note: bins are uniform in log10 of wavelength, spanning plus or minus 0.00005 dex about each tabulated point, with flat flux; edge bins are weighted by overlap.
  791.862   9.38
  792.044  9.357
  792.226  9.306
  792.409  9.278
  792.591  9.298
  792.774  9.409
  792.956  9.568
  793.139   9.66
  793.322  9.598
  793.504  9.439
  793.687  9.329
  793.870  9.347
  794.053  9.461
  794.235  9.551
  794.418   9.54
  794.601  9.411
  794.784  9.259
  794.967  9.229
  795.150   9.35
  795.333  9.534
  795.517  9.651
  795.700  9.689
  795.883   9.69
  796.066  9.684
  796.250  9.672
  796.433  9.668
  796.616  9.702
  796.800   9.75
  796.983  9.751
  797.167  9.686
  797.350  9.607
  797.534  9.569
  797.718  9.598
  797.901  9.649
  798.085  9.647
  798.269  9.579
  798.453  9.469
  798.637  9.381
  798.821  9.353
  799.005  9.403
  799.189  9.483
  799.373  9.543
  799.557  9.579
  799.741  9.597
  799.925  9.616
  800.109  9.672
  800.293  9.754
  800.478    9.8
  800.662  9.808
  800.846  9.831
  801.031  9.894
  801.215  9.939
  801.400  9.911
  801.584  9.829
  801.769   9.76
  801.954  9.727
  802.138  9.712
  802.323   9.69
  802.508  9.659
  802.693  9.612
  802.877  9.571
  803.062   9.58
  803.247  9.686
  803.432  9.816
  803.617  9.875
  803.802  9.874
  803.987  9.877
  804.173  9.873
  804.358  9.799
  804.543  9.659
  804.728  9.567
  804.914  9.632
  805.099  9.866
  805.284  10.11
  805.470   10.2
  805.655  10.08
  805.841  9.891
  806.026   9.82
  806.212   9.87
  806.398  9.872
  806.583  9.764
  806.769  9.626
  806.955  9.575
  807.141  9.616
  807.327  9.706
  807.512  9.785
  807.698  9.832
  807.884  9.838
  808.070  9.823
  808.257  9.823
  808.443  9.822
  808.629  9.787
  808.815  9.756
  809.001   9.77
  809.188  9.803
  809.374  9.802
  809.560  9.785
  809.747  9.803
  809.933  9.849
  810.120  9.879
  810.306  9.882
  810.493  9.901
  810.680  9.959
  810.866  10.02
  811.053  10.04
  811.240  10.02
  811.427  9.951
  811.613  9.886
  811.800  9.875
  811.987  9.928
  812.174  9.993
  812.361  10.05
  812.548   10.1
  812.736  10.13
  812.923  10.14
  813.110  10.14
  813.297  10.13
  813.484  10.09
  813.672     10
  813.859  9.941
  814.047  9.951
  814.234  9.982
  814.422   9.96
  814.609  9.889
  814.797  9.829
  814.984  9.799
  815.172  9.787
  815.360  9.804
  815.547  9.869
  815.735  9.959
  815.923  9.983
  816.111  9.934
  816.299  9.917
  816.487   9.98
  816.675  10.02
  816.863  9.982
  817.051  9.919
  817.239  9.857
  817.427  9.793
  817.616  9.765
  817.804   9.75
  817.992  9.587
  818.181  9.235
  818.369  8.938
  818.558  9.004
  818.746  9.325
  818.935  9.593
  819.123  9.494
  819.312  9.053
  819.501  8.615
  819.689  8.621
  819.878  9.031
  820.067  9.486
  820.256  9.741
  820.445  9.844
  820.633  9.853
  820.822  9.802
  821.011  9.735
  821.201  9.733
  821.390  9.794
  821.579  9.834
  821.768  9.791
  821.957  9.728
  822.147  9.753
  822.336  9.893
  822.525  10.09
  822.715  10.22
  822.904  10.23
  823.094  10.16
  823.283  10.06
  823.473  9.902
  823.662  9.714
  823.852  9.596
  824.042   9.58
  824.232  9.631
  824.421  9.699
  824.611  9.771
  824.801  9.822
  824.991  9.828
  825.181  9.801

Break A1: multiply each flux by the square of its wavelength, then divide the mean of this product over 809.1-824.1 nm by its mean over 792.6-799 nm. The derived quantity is 1.1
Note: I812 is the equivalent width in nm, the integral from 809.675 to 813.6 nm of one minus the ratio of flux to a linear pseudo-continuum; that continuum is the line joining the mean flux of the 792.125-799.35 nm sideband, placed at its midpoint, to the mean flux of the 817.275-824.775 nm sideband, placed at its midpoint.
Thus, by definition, -0.16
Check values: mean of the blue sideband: 9.52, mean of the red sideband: 9.63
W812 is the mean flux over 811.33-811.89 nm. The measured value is 9.92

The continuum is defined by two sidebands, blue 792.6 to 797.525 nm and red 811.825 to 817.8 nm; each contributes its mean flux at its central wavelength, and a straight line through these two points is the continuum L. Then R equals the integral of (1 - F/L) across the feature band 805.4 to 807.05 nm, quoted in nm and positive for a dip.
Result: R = -0.01 nm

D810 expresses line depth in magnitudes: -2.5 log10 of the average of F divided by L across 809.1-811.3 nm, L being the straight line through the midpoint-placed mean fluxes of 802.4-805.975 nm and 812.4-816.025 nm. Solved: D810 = 0.00 mag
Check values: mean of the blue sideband 9.8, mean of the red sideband 9.97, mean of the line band 9.89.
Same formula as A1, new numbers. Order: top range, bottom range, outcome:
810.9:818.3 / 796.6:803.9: 1.06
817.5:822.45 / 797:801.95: 1.04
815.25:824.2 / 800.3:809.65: 1.03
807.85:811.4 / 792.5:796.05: 1.08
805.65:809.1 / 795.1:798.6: 1.04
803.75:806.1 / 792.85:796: 1.07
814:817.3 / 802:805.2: 1.05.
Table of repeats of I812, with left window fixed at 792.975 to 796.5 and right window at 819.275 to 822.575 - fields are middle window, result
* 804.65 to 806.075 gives -0.05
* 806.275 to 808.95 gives -0.06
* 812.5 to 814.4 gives -0.10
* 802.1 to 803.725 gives -0.03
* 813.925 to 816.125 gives -0.08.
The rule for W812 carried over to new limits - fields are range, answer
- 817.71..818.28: 9.52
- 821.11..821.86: 9.79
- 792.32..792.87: 9.34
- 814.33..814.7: 9.94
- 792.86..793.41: 9.6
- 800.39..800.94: 9.82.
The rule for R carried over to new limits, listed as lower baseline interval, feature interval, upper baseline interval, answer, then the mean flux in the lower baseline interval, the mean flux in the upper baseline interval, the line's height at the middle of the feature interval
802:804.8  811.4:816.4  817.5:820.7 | -0.259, 9.73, 9.35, 9.47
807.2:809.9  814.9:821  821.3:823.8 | 0.174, 9.8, 9.93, 9.89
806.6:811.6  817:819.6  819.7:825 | 0.101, 9.83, 9.78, 9.79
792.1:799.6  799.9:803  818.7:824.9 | -0.065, 9.52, 9.68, 9.55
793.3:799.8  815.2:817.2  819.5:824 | -0.048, 9.54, 9.74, 9.7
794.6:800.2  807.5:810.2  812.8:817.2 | 0.003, 9.57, 9.96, 9.82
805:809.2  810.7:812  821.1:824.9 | -0.017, 9.83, 9.85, 9.83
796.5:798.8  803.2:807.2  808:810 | -0.034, 9.61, 9.8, 9.74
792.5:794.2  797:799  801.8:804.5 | 0.008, 9.46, 9.74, 9.59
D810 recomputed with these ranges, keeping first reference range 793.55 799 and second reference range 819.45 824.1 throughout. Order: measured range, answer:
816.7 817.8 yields -0.019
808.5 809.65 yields -0.018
